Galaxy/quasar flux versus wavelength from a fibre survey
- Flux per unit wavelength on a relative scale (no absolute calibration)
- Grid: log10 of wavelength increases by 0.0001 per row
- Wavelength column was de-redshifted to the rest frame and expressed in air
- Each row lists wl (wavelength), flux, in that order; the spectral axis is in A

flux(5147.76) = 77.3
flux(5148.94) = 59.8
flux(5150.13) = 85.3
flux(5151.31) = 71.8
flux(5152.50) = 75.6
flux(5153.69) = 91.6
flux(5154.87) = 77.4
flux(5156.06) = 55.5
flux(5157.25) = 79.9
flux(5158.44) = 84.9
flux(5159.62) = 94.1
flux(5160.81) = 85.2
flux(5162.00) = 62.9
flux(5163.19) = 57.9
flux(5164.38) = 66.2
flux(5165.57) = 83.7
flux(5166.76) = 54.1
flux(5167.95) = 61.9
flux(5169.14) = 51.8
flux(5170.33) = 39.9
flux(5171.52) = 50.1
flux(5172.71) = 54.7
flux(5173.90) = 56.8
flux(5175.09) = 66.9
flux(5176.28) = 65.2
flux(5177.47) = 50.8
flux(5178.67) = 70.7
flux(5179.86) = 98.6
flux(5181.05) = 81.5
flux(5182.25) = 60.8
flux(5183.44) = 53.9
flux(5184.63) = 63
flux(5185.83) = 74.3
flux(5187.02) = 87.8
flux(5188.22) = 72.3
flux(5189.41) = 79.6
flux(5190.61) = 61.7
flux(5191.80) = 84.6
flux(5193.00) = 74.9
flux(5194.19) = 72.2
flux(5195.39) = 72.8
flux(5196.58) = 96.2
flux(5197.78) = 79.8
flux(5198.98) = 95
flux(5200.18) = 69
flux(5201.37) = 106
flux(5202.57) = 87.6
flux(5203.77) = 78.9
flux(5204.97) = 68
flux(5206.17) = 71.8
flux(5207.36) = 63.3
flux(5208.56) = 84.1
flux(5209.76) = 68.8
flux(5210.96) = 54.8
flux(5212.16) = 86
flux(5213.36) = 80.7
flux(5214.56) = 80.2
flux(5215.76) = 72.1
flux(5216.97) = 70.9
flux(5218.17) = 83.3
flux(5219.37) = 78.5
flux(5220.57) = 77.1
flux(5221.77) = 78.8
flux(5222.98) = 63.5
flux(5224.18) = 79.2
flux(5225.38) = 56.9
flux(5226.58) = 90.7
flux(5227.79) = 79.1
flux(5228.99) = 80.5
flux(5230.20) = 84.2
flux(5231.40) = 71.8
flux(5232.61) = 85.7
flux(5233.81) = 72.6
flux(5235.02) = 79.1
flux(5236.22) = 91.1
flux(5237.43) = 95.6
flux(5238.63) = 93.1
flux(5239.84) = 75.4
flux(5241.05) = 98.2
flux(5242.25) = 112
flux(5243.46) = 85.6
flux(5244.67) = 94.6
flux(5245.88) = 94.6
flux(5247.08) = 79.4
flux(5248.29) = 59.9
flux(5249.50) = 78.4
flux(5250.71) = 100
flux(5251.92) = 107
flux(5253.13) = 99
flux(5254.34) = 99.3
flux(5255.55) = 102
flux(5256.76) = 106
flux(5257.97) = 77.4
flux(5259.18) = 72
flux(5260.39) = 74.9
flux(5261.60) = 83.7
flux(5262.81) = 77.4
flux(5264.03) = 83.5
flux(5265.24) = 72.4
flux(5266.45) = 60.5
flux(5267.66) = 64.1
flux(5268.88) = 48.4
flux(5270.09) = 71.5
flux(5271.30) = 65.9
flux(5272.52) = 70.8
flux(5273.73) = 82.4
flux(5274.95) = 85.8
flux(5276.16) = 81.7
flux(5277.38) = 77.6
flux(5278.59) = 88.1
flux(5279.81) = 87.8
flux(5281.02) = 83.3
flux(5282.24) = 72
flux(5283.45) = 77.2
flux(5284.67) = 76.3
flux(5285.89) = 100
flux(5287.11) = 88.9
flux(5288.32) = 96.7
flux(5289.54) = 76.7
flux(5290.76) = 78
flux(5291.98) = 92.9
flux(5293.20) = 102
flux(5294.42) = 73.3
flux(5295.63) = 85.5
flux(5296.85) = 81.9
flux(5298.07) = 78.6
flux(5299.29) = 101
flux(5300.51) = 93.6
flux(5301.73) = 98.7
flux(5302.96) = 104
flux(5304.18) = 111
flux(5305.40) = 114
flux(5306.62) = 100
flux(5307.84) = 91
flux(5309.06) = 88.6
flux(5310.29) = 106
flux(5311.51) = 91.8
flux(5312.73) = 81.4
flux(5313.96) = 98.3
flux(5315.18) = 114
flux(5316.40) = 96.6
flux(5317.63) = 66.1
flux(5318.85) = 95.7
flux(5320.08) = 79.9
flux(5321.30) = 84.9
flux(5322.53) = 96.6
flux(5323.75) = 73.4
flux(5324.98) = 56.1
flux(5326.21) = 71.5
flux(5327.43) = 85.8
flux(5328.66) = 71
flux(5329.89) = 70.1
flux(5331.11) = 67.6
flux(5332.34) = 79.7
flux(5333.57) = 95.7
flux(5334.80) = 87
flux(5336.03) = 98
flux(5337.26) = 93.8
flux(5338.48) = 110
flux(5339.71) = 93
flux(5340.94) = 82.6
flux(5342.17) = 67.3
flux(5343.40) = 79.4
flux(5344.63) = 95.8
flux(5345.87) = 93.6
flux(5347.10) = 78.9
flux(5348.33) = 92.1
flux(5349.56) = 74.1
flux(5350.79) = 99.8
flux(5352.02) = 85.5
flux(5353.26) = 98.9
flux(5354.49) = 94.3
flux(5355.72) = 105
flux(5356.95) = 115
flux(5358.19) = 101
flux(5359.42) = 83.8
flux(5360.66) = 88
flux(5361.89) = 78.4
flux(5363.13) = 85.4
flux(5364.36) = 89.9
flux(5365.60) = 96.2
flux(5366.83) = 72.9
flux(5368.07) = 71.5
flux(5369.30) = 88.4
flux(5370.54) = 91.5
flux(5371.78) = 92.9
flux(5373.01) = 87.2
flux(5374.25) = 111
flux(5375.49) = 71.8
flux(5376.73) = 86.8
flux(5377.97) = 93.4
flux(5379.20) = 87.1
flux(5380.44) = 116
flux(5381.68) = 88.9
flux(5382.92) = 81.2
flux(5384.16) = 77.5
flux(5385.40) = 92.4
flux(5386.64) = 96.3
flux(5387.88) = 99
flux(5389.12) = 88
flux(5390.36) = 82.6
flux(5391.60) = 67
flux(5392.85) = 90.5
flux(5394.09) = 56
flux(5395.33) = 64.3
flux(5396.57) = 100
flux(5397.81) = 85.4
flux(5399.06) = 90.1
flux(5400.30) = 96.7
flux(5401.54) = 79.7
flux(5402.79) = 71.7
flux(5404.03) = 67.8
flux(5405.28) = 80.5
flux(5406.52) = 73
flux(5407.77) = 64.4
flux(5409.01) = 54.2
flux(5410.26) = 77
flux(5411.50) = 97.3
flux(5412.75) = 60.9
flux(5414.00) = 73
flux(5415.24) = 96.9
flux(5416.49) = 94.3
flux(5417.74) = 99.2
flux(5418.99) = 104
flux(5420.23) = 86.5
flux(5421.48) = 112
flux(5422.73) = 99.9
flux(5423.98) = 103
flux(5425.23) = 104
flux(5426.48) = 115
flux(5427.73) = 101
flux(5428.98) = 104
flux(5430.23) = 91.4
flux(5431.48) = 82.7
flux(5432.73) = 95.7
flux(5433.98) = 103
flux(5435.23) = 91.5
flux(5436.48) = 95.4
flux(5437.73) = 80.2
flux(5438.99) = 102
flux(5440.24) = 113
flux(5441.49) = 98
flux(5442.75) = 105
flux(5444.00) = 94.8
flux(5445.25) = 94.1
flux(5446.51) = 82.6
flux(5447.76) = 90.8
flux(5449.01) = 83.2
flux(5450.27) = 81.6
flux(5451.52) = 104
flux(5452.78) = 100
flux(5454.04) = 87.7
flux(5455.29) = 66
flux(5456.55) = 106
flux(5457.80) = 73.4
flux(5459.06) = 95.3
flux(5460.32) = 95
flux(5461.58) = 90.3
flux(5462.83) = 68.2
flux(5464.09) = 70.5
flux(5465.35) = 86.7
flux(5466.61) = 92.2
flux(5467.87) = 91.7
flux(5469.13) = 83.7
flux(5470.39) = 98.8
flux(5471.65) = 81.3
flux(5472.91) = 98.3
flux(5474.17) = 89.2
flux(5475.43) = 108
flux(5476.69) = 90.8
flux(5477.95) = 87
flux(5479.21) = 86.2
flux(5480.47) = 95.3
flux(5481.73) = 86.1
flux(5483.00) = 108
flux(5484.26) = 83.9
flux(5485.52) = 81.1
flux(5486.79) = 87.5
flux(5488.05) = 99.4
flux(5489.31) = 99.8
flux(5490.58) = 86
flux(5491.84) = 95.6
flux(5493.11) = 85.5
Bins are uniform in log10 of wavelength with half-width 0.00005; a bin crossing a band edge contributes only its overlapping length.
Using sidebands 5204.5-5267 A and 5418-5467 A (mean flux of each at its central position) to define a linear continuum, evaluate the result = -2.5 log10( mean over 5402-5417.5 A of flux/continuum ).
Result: 0.20 mag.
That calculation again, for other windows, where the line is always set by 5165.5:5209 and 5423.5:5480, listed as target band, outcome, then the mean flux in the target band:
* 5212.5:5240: -0.07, 79.3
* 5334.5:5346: -0.08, 90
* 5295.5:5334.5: -0.09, 88.4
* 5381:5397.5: 0.05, 83.5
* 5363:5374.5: -0.03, 88.2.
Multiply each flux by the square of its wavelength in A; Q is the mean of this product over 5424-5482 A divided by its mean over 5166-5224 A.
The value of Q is 1.4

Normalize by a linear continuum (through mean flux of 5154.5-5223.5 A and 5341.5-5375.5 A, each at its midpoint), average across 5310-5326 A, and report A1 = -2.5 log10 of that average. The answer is -0.02 mag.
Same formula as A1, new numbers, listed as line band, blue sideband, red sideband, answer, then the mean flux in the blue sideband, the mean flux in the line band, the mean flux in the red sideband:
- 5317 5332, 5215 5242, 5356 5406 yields 0.10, 80.3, 76.6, 86.7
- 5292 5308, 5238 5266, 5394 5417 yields -0.12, 87.9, 95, 78.5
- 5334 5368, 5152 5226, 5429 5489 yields -0.08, 72.7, 90.1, 91.2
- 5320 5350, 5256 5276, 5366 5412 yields -0.04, 75.2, 83.2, 83.6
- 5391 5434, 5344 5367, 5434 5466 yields 0.05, 91.3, 86.7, 90.4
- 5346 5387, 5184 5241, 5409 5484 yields -0.03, 78.3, 90.1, 92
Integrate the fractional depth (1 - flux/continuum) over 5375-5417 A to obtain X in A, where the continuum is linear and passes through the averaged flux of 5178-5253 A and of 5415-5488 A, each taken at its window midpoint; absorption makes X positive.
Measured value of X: 3.5 A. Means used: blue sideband 79.9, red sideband 93.1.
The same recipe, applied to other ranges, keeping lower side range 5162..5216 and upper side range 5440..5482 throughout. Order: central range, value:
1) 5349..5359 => -1.7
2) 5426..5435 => -1.0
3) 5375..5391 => -0.9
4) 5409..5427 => -1.2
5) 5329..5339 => -0.7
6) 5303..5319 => -3.4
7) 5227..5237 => -0.9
